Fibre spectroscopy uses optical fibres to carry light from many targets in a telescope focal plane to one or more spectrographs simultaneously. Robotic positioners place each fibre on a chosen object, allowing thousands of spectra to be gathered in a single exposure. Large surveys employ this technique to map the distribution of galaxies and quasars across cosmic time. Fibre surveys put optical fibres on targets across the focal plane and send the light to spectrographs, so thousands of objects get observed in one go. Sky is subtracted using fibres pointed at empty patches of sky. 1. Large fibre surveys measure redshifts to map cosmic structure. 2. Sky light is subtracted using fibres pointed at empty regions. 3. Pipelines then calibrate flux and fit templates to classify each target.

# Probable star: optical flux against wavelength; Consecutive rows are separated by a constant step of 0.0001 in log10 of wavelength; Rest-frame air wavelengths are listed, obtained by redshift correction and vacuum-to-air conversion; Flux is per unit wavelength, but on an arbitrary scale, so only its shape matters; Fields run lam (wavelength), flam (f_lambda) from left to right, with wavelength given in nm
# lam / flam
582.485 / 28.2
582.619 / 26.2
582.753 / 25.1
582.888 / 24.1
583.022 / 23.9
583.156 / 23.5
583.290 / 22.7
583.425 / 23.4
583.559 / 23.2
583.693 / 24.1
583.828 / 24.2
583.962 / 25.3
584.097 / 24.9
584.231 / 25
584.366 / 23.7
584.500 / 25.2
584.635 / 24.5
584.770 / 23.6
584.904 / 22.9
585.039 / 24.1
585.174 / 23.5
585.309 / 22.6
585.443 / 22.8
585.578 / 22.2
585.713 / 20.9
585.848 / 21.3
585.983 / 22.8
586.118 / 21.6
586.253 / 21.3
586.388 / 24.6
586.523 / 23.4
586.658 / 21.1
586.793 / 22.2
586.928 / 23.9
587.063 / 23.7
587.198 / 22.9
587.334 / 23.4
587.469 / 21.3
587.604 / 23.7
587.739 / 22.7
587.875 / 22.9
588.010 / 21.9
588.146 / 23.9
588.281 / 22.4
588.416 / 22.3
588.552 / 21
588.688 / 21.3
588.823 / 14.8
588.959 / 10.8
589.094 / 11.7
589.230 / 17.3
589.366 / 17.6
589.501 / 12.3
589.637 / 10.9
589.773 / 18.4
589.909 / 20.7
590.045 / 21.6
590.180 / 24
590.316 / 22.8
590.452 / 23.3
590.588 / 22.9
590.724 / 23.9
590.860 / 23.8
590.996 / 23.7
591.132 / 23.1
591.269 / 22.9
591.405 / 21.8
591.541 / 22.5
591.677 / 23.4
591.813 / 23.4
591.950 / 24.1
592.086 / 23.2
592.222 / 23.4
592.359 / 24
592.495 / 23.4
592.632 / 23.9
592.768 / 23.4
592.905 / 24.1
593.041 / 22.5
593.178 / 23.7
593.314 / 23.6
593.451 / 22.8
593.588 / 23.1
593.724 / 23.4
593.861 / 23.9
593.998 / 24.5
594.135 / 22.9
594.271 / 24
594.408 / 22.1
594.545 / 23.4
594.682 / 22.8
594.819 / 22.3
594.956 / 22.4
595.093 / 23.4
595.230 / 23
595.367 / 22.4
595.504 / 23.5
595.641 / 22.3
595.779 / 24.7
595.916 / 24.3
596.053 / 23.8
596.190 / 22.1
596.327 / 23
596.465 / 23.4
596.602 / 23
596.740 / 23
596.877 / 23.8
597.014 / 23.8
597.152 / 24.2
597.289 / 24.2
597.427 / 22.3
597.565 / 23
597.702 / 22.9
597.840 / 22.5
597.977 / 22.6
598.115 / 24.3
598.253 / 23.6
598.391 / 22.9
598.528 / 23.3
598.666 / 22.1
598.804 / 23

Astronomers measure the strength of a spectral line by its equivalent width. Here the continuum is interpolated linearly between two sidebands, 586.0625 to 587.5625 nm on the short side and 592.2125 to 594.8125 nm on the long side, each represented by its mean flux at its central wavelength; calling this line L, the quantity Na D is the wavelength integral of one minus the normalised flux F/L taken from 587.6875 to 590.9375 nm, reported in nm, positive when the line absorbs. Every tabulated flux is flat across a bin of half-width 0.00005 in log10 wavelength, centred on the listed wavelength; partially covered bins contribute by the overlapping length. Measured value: 0.45 nm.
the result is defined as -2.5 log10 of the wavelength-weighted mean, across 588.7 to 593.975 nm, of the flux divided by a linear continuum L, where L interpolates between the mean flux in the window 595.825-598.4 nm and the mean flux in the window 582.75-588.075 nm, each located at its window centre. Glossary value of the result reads 0.09 mag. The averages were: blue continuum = 23.2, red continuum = 23.3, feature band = 21.4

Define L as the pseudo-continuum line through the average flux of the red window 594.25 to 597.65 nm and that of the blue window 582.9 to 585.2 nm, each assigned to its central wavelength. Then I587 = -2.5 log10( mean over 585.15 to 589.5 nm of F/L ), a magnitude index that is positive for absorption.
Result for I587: 0.13 mag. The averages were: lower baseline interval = 24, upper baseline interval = 23.2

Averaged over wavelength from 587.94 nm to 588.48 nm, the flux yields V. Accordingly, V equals 22.7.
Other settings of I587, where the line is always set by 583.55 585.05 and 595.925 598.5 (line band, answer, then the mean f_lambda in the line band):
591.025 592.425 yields 0.02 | 23.2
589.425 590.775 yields 0.19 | 20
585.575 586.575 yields 0.09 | 22.2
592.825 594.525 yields 0.01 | 23.4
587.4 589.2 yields 0.20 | 20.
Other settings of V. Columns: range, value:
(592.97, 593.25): 23.2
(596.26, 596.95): 23.2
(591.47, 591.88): 23.1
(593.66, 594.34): 23.7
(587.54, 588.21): 23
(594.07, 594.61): 23.1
